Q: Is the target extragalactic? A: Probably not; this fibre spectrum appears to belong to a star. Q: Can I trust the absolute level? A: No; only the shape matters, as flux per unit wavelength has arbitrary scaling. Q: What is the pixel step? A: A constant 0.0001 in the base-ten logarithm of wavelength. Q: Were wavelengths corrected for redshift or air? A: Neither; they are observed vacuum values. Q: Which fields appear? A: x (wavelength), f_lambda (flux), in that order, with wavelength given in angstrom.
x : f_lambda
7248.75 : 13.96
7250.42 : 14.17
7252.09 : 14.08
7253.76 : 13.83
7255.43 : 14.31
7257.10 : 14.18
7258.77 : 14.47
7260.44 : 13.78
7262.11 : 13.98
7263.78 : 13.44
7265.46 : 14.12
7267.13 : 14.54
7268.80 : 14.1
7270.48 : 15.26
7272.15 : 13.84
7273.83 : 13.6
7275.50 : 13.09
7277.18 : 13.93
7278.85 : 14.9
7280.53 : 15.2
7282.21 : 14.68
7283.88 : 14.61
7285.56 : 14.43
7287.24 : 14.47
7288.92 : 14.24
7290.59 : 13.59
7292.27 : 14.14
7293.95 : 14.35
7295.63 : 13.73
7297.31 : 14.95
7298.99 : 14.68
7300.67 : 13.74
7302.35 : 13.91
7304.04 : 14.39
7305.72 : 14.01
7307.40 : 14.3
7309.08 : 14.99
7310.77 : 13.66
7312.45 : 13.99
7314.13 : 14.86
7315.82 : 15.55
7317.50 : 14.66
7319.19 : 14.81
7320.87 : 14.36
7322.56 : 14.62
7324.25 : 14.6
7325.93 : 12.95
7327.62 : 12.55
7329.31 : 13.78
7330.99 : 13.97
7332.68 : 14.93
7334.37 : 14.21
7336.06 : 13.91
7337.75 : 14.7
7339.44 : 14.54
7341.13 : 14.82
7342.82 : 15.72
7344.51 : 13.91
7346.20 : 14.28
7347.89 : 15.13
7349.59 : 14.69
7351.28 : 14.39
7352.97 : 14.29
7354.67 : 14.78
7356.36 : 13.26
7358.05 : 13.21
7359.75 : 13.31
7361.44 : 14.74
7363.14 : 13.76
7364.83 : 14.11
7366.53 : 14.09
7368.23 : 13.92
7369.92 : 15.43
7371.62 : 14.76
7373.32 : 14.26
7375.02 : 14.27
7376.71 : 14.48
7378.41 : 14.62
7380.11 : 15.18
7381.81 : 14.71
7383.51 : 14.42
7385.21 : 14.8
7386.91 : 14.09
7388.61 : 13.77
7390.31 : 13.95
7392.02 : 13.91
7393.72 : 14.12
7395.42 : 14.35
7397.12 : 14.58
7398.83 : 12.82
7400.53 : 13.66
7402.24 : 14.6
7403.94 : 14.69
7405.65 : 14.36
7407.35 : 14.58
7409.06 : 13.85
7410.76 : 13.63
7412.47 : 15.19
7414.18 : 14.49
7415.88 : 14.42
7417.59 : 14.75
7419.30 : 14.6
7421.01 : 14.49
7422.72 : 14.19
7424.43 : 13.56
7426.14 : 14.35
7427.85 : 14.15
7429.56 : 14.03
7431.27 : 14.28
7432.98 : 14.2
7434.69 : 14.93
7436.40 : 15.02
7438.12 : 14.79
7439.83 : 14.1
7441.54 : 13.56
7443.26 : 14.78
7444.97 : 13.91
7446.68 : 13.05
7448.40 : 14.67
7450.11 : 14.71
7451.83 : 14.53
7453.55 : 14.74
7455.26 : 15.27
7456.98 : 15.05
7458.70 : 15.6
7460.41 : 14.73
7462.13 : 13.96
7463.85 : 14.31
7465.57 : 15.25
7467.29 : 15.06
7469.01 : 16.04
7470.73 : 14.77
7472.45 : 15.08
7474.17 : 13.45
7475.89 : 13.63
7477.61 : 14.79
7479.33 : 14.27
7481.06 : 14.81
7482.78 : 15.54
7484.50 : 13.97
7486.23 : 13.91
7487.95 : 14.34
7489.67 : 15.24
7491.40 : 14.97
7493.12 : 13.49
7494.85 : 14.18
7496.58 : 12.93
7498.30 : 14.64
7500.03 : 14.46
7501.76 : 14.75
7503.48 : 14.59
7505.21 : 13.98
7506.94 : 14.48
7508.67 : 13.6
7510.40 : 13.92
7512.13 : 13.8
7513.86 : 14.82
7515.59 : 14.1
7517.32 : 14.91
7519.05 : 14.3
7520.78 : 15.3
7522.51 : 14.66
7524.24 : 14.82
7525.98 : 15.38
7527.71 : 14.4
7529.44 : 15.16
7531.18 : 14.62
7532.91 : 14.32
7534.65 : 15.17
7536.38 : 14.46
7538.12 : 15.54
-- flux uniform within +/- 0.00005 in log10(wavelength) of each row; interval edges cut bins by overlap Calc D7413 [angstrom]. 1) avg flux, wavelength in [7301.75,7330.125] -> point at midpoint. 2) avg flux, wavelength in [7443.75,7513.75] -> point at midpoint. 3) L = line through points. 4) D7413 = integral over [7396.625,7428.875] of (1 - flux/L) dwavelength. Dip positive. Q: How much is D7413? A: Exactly 0.3 angstrom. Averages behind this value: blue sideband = 14.2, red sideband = 14.5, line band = 14.3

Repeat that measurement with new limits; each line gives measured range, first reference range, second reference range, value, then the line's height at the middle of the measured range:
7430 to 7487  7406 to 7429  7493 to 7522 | -1.1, 14.3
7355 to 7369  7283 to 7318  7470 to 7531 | 0.5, 14.4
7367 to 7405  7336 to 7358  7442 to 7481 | 0.5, 14.5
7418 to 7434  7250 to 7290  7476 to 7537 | 0.2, 14.4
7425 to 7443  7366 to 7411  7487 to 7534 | 0.0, 14.4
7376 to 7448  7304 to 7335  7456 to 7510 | 0.6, 14.4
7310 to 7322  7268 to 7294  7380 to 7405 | -0.3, 14.3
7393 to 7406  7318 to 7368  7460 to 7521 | 0.1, 14.3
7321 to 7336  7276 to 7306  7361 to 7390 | 0.4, 14.4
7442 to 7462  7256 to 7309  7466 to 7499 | -0.2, 14.4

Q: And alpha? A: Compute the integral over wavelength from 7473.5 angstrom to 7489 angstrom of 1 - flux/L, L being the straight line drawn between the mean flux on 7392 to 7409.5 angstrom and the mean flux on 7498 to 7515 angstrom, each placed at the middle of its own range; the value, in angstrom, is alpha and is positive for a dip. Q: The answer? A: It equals -0.1 angstrom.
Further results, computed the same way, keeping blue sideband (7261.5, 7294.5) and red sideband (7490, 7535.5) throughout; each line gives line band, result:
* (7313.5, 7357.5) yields -0.3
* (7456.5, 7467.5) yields -0.3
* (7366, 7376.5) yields -0.1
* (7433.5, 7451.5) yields 0.0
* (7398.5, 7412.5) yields 0.2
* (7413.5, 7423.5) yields -0.1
